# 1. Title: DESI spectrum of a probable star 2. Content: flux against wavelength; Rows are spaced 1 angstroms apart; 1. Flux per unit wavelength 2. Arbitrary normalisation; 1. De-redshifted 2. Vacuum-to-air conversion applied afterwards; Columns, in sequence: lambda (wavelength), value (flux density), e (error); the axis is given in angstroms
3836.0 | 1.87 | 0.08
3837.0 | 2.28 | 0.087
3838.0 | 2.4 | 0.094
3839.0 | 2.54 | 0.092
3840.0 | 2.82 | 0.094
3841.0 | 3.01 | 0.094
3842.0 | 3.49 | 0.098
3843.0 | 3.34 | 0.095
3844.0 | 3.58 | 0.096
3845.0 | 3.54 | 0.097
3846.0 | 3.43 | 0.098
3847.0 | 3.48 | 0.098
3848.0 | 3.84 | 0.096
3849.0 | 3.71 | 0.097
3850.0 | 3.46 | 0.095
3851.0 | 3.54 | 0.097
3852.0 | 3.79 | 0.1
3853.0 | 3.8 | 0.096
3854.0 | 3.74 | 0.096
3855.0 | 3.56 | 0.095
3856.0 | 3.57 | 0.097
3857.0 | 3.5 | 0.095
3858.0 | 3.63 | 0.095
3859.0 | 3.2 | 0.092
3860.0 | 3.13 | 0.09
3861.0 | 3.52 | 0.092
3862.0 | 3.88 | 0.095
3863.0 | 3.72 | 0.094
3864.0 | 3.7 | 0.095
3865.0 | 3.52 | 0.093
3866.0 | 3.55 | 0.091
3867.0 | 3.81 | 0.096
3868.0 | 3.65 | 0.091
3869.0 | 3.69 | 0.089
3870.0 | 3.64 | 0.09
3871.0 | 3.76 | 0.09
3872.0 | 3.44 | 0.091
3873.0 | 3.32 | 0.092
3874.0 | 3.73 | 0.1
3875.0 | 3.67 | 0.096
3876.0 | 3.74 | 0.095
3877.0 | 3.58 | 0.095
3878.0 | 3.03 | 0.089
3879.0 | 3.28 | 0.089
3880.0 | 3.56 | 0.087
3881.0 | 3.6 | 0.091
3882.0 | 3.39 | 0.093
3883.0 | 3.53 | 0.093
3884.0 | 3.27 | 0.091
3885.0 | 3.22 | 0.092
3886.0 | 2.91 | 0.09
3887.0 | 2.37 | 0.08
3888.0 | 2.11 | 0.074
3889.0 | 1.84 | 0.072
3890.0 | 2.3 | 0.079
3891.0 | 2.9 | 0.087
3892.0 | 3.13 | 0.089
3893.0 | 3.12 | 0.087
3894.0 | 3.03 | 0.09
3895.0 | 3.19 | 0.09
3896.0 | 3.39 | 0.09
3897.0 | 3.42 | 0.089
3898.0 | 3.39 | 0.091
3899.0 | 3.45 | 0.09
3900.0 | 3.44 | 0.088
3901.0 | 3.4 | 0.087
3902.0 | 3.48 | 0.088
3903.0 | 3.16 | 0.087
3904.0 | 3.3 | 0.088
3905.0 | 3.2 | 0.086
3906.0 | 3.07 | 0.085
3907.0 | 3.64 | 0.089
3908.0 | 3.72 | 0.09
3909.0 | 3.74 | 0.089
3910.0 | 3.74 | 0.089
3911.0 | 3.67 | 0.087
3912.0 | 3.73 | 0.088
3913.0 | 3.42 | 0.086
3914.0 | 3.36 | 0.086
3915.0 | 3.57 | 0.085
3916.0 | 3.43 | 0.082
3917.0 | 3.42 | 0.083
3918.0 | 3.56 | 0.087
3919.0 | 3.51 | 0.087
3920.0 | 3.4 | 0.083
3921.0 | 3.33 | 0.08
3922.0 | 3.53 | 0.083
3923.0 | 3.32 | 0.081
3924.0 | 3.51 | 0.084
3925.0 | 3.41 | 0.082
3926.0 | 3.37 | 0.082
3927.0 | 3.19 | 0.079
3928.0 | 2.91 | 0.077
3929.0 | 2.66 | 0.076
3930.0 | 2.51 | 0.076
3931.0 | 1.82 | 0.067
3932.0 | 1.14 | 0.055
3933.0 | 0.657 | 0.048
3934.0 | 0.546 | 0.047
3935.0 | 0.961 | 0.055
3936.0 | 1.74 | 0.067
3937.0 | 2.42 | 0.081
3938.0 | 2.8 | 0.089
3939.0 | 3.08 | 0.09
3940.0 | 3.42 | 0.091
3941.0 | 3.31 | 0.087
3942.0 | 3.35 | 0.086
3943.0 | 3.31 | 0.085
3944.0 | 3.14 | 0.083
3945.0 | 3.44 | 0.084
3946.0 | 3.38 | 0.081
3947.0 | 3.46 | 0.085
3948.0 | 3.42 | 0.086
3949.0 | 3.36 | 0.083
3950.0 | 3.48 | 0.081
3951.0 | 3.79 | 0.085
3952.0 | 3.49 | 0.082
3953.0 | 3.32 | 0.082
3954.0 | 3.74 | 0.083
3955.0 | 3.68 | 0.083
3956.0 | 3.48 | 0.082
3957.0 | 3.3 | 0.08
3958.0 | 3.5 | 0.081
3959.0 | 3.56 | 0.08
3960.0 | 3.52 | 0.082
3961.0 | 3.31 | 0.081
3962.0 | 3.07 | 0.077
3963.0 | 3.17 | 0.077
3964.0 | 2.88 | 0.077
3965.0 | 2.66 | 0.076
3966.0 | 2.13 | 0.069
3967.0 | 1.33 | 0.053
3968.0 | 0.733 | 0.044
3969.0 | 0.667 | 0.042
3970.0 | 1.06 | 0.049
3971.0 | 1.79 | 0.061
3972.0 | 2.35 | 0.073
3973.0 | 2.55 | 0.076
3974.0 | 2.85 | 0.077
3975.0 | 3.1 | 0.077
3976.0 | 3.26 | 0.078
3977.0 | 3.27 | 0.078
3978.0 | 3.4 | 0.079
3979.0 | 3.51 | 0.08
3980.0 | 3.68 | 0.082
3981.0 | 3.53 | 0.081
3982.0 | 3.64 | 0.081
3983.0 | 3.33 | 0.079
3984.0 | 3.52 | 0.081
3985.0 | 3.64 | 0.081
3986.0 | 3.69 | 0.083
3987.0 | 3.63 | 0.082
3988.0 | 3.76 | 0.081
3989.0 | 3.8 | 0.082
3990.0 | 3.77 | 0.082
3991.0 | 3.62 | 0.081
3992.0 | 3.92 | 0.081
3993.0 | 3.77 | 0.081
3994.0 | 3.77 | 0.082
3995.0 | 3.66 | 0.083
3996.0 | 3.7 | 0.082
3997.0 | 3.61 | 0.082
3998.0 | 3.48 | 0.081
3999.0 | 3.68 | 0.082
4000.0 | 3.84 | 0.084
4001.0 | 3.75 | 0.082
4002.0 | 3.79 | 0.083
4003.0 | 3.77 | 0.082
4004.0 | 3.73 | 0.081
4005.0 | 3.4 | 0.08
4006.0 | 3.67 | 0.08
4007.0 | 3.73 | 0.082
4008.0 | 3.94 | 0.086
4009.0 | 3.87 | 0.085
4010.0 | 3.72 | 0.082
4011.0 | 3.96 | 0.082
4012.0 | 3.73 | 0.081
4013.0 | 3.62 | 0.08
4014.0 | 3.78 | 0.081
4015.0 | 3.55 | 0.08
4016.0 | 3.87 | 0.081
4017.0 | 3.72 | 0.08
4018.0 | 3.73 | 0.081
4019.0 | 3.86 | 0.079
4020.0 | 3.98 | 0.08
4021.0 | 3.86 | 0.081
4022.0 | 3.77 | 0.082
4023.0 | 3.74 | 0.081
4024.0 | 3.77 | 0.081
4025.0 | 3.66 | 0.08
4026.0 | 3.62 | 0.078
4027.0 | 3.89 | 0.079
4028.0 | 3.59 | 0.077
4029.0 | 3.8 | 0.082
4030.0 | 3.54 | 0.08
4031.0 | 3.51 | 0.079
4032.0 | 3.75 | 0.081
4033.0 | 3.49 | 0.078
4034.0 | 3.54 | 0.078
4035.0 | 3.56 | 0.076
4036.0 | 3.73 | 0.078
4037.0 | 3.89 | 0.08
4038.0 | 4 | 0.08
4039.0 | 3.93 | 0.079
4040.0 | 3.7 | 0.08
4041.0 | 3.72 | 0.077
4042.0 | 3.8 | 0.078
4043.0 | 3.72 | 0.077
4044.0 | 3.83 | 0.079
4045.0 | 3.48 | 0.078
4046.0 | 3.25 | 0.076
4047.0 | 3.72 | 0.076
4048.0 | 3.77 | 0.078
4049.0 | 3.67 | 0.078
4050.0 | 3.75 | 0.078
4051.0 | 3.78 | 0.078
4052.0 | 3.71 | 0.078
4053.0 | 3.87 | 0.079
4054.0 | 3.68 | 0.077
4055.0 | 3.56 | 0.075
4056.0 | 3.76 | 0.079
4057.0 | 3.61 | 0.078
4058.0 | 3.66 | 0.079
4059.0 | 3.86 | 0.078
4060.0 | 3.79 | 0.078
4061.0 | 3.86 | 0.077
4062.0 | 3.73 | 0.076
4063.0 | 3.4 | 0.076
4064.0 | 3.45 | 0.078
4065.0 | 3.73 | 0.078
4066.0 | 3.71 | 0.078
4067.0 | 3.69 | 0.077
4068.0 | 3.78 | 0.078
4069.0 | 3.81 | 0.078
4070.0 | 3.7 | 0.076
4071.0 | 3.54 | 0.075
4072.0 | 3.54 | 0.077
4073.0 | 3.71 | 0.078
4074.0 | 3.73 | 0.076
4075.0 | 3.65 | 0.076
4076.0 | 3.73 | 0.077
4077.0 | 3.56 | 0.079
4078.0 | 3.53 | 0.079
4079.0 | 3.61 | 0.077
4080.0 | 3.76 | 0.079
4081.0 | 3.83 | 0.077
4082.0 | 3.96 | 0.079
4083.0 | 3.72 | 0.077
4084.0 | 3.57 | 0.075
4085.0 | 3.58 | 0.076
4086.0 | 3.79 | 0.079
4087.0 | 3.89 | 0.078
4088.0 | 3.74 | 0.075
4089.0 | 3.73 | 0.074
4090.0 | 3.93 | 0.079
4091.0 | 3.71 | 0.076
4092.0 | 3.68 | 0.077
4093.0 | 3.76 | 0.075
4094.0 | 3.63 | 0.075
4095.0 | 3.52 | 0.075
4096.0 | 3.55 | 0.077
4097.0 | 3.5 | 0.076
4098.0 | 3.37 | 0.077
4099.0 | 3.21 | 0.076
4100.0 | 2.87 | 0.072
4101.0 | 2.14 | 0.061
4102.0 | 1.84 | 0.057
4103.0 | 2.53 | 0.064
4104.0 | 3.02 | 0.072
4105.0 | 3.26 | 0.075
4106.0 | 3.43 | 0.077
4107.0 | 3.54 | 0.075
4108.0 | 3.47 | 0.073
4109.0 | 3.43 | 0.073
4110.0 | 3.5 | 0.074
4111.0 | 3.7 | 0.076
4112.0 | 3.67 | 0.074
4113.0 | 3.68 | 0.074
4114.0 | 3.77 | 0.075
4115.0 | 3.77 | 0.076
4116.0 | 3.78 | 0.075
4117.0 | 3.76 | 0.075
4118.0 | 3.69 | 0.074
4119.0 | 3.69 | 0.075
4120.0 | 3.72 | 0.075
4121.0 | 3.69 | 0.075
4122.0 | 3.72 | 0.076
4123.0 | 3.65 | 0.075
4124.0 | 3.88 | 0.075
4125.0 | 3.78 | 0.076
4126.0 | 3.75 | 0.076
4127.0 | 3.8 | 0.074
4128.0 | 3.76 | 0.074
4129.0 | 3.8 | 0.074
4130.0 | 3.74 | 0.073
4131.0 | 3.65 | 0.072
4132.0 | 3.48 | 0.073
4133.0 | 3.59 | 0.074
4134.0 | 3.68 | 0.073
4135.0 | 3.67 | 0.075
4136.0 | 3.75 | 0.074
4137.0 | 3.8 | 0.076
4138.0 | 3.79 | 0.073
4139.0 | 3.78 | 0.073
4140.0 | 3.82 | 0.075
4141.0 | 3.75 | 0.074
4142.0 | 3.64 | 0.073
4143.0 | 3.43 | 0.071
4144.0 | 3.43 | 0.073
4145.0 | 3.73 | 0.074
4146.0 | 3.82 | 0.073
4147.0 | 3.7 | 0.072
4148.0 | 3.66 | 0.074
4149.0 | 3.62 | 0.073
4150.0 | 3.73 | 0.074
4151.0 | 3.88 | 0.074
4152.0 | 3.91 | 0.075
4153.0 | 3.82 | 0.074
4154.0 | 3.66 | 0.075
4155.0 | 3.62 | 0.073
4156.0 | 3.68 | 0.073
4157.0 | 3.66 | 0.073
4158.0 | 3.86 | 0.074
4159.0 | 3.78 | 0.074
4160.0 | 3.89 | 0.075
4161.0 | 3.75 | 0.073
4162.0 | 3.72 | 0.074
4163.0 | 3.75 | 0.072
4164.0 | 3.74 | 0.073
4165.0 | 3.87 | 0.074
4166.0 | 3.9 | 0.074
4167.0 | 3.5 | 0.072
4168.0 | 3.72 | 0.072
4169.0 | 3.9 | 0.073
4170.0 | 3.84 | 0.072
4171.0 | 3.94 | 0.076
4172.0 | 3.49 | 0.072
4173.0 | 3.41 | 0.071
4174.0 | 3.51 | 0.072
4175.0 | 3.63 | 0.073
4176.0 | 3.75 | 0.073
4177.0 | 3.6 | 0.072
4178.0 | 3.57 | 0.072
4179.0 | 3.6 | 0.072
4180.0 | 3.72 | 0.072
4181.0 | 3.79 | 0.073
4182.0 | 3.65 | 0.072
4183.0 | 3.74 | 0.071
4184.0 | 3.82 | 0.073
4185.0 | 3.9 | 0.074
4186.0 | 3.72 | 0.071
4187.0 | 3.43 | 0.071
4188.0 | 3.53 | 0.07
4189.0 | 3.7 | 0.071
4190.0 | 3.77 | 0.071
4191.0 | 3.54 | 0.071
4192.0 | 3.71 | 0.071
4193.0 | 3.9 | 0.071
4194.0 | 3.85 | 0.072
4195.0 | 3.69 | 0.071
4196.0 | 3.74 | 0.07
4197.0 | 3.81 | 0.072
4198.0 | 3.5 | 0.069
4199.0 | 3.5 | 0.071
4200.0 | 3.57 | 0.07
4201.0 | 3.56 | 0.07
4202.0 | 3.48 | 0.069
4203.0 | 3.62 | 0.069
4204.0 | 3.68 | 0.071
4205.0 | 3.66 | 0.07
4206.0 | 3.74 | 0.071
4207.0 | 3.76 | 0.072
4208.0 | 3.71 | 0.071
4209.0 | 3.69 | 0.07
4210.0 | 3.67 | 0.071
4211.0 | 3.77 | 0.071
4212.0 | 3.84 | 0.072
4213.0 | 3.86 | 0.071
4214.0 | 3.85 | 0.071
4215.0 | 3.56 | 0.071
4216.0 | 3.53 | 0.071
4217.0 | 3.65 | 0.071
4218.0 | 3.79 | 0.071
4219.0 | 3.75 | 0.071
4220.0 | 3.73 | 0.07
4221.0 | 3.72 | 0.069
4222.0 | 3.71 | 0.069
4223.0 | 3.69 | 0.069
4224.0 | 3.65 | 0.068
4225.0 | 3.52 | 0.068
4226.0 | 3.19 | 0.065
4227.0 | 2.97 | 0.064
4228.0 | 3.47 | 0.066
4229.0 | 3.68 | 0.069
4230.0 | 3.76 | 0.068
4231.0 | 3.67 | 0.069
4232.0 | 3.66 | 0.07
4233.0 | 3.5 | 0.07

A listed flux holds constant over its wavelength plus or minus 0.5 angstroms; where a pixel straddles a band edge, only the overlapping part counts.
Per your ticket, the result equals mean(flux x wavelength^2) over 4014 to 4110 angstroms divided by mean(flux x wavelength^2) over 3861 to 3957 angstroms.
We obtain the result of 1.2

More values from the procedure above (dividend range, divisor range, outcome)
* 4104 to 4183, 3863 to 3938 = 1.33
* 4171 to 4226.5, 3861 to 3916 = 1.27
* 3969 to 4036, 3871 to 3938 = 1.21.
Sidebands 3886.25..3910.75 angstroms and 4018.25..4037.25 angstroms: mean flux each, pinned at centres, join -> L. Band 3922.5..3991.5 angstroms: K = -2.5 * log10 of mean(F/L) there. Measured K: 0.16 mag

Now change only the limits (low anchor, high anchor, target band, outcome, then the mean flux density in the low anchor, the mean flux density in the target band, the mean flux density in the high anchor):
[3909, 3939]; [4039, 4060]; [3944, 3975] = 0.07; 2.87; 2.89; 3.7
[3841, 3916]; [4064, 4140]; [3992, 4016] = -0.06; 3.41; 3.73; 3.59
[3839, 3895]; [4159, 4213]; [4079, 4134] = 0.02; 3.37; 3.56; 3.7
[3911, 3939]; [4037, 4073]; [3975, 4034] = -0.10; 2.81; 3.68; 3.7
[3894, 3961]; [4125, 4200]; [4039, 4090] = -0.07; 3.17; 3.7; 3.71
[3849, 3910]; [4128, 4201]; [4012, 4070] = -0.04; 3.38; 3.71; 3.7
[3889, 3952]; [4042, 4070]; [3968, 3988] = 0.14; 3.09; 2.94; 3.69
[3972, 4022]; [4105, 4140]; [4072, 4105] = 0.06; 3.62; 3.48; 3.68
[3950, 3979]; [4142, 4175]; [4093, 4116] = 0.05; 2.84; 3.31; 3.71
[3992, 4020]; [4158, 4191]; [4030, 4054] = 0.01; 3.74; 3.7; 3.71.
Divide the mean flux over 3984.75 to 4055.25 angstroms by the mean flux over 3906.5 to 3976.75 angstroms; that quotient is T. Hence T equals 1.26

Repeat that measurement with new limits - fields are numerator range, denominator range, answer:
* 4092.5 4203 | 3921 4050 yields 1.10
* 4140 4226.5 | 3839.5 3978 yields 1.17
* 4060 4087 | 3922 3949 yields 1.35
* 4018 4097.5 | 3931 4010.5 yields 1.19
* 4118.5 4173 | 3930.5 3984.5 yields 1.32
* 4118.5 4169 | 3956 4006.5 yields 1.16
